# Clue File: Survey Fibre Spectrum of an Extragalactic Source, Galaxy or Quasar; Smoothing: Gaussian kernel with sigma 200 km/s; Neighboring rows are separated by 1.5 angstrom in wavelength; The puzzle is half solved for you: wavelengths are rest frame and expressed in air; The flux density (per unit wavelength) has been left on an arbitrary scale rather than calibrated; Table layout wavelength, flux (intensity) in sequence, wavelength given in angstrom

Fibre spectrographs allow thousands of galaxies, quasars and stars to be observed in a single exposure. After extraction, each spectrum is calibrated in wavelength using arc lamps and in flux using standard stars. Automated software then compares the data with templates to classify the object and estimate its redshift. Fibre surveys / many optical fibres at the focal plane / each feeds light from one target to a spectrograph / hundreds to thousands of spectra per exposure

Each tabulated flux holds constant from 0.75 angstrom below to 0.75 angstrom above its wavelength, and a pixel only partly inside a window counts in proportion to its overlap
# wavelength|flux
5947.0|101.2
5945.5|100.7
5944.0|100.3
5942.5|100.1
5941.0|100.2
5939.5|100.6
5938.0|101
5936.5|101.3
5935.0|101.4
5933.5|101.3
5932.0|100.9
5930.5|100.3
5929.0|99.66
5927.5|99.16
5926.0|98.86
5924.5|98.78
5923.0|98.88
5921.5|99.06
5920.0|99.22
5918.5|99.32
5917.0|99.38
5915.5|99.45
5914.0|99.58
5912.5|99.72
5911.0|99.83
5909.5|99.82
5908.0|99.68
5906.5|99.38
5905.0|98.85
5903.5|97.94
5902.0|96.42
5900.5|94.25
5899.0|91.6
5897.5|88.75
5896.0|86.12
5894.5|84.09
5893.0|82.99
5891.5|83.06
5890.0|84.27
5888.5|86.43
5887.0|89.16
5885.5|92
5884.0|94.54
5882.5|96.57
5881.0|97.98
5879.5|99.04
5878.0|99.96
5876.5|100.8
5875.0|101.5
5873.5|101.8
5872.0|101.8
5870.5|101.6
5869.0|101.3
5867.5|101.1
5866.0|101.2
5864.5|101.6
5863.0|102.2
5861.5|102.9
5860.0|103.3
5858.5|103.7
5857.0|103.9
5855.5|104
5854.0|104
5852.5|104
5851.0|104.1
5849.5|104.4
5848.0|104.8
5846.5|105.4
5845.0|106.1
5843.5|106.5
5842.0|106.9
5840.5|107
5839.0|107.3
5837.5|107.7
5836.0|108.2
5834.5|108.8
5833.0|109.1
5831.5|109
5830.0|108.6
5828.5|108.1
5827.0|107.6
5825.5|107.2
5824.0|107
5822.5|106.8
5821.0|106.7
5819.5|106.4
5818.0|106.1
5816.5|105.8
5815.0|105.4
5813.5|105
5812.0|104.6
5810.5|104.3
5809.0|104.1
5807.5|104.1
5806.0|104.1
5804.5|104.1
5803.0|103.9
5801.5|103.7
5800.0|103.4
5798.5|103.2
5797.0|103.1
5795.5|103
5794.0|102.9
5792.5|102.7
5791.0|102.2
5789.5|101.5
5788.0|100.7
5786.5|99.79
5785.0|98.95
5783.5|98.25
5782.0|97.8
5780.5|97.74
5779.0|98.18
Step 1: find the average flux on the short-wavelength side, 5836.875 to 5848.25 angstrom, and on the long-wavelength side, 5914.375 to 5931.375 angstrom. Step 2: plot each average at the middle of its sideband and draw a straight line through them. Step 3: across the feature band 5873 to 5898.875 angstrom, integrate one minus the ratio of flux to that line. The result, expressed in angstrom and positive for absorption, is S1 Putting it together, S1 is 2.64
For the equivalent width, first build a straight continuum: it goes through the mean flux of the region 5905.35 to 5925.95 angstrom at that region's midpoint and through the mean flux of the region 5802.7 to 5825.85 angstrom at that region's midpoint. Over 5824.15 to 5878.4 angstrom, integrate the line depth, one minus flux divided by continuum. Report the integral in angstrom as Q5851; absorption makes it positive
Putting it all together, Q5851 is -0.8 angstrom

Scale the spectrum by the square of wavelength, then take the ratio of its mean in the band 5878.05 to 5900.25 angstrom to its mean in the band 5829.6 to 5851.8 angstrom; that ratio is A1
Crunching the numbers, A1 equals 0.9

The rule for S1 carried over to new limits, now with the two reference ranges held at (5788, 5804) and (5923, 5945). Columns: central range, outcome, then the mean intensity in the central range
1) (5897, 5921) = 0.69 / 97.8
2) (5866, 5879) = 0.03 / 101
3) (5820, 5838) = -0.99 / 108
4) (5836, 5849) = -0.58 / 107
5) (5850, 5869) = -0.24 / 103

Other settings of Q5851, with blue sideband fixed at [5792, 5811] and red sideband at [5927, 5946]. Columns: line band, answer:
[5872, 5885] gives 0.4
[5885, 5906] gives 2.4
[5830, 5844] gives -0.7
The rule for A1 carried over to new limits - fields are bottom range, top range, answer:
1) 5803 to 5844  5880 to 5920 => 0.91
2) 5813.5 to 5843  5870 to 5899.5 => 0.88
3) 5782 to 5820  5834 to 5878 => 1.03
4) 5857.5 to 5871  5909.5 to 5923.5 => 0.99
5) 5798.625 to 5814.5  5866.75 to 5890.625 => 0.95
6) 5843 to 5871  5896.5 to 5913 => 0.95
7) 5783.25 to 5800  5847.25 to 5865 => 1.04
